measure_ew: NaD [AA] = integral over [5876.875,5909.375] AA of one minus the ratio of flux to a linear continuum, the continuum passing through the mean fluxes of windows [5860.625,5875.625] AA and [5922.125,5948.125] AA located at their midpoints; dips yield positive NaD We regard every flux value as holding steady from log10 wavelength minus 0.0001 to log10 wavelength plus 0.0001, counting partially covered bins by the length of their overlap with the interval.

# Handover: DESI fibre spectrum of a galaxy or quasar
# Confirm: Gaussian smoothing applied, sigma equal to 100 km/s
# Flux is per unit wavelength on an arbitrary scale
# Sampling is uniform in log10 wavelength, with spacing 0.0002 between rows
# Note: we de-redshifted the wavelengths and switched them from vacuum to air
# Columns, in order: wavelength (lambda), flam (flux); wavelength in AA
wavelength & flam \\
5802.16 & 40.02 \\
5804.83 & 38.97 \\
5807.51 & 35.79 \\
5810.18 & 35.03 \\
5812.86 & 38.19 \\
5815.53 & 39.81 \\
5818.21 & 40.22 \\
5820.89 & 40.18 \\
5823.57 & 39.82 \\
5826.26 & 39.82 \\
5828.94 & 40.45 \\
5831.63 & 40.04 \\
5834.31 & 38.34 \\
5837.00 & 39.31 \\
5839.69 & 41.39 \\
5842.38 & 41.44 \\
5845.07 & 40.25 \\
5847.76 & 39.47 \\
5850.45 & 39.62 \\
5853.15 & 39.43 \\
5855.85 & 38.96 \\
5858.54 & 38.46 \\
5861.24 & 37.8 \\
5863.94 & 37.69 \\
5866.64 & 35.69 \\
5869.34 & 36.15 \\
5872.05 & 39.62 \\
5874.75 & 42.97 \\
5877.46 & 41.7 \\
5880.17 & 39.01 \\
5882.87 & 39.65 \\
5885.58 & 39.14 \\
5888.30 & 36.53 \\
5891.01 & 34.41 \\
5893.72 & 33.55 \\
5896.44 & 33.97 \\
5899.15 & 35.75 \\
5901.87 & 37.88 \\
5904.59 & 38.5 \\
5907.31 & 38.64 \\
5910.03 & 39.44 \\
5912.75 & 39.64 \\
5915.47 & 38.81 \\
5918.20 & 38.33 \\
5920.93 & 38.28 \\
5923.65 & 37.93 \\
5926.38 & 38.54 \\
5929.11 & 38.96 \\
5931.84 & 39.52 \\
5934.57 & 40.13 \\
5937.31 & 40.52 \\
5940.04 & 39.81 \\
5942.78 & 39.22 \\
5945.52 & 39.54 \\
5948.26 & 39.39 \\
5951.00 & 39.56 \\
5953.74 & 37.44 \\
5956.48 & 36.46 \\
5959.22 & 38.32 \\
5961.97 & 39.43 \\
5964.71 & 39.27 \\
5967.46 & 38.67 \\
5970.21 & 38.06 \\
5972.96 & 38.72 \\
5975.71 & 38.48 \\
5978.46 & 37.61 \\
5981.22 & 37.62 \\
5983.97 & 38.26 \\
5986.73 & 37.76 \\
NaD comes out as 1.1 AA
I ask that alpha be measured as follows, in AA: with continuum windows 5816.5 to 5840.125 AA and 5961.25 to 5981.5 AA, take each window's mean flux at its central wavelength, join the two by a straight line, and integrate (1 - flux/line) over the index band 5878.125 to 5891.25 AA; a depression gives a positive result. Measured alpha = 0.37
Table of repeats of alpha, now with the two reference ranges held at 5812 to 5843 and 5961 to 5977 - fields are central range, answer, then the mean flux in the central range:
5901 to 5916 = 0.15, 38.9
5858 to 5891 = 0.83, 38.5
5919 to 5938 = 0.02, 39.1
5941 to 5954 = -0.08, 39.2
